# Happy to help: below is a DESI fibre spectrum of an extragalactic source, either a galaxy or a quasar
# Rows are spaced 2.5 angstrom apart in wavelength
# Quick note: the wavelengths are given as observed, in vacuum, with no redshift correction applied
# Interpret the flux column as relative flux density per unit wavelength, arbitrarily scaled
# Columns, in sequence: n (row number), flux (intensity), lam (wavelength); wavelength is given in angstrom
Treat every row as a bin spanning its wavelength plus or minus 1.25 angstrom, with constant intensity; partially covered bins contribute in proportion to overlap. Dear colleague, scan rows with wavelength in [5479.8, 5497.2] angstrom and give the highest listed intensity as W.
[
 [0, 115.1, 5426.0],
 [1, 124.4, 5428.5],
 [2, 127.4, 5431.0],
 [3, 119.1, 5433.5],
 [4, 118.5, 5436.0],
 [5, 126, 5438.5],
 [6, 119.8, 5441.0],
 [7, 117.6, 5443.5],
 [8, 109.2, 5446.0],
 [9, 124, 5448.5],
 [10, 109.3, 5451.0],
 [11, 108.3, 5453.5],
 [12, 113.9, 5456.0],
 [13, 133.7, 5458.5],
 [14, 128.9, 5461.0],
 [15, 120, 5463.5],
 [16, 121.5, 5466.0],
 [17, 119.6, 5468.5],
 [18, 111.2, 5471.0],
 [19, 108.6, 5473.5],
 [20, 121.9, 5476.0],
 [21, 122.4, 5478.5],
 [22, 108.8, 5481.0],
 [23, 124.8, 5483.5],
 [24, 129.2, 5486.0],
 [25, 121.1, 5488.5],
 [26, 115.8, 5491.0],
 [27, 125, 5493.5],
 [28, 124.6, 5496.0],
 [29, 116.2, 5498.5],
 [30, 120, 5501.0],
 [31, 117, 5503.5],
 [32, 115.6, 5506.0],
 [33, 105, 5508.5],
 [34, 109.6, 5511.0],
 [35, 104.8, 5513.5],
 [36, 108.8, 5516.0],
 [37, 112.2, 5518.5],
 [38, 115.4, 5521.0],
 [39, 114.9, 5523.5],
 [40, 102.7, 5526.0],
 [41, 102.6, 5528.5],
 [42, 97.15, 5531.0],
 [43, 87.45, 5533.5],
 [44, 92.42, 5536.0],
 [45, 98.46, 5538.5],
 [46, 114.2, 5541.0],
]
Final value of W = 129.2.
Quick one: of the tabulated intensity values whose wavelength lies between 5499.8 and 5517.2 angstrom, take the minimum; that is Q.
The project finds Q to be 104.8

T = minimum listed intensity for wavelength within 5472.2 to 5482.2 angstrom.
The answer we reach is 108.6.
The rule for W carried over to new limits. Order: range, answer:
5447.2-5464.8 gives 133.7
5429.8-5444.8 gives 127.4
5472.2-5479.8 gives 122.4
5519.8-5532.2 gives 115.4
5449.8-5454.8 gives 109.3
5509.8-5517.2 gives 109.6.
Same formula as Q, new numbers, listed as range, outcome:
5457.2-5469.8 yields 119.6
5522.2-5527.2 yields 102.7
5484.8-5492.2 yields 115.8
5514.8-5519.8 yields 108.8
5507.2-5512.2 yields 105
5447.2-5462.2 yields 108.3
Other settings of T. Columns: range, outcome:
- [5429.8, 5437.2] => 118.5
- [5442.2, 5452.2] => 109.2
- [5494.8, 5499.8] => 116.2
